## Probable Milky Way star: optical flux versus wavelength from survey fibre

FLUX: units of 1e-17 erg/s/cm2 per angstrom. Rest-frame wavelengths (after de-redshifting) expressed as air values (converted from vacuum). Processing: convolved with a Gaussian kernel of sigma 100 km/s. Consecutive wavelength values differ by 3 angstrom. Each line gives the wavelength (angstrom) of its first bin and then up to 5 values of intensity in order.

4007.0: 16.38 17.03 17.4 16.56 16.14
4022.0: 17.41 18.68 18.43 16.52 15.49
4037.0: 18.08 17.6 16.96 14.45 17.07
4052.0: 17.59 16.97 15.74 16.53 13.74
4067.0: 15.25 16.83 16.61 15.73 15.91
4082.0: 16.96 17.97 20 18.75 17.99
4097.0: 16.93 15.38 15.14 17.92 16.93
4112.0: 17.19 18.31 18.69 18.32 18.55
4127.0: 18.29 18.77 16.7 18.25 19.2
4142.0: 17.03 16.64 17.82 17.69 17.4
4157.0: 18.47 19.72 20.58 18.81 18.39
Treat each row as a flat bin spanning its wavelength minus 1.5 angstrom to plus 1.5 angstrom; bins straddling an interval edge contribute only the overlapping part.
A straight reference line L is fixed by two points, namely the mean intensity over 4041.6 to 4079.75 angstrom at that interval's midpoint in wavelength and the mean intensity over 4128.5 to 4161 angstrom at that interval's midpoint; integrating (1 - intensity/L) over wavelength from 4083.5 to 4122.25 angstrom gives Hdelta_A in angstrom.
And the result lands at -1.4 angstrom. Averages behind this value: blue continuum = 16.1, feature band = 17.7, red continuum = 17.9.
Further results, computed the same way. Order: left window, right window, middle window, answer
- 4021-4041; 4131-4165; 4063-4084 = 2.1 angstrom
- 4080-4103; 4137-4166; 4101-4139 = 0.2 angstrom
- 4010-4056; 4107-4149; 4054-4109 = 2.5 angstrom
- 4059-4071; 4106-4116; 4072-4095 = -1.6 angstrom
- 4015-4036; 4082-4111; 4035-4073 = 1.8 angstrom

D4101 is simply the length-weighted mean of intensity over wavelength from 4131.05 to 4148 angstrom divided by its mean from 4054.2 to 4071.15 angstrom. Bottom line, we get 1.1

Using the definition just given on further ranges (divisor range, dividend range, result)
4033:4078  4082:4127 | 1.09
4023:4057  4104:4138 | 1.05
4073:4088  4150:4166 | 1.11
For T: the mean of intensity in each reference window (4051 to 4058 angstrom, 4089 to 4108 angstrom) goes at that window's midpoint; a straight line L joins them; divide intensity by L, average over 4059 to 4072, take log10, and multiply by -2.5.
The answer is 0.089 mag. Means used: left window 16.9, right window 17.1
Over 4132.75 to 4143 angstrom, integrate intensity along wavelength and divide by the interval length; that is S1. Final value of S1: 18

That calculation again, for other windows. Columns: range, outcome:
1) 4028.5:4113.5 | 16.7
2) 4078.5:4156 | 17.7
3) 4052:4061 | 16.6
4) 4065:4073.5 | 16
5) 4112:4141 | 18.3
